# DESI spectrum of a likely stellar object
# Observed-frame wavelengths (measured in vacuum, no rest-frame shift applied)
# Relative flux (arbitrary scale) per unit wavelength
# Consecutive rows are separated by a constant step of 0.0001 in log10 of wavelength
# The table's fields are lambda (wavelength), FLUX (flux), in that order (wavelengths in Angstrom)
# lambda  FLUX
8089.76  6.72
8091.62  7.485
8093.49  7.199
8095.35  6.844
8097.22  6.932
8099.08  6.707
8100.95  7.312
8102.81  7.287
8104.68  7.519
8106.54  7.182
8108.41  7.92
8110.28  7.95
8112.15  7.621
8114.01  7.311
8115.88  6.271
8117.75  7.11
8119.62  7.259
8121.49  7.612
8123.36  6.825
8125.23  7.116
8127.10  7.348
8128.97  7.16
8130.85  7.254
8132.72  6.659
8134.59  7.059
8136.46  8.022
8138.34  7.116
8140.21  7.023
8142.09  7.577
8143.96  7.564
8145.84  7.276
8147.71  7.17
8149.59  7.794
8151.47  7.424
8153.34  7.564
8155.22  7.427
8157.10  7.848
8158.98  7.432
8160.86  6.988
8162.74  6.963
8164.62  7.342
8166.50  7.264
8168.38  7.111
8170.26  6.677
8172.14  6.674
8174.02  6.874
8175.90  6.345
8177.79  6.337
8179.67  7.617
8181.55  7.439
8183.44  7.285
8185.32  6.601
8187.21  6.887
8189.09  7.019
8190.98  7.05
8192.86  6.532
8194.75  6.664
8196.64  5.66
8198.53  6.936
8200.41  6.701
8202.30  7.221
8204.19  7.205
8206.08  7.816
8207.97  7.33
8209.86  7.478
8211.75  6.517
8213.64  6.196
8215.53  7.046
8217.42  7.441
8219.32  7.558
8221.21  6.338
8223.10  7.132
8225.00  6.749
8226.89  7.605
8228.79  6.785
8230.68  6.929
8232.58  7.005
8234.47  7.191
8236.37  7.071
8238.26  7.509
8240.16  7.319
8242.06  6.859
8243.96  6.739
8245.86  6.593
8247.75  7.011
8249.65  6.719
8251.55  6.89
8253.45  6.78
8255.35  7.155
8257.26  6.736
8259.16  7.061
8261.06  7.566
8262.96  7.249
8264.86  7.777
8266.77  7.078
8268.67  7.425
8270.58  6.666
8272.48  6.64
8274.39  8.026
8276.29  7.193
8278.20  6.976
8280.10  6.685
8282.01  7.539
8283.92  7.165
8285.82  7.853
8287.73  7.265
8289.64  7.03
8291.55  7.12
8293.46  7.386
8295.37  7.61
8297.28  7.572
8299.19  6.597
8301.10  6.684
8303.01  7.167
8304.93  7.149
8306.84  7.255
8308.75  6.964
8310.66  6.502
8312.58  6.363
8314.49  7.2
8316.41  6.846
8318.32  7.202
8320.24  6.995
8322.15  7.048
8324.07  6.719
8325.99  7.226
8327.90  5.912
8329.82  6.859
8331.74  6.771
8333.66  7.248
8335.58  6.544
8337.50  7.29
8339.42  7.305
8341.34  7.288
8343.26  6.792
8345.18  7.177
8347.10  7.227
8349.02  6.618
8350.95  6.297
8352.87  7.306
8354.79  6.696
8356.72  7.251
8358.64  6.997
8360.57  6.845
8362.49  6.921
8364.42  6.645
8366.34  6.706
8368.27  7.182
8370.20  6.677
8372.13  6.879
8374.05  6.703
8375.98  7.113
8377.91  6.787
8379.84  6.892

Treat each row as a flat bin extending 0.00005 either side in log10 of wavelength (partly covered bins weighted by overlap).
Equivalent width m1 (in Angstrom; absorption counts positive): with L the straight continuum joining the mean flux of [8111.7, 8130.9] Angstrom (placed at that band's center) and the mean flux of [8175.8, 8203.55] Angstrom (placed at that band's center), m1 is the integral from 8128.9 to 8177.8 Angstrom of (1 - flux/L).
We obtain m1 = -1.3 Angstrom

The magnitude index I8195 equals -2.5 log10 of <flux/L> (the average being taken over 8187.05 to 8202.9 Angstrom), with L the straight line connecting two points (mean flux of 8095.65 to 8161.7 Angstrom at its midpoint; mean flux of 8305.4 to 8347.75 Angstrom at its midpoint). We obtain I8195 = 0.07 mag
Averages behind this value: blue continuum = 7.3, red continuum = 6.94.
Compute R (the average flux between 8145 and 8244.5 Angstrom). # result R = 7.06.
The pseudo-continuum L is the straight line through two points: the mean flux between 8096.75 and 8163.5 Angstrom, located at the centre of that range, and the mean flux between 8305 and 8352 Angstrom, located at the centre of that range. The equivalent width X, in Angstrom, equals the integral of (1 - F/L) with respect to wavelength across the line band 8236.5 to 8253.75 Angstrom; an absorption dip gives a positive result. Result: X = 0.30 Angstrom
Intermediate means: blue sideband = 7.3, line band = 6.95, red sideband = 6.91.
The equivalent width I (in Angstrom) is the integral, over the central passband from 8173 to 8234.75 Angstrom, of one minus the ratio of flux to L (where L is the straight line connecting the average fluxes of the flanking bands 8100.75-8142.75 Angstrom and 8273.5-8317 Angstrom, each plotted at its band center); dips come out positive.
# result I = 2.2 Angstrom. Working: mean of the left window 7.28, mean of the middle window 6.95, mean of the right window 7.14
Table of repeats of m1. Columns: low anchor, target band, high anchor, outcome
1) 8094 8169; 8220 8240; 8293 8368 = 0.19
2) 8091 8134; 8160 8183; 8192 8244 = 0.35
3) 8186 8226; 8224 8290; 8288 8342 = -1.44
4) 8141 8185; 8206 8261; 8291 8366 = 0.67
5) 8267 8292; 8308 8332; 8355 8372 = 0.79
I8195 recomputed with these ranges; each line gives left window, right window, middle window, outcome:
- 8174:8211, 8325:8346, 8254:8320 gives -0.03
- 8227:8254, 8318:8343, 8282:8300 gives -0.05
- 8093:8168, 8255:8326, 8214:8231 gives 0.02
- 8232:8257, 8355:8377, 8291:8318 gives -0.01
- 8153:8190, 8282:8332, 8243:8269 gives 0.00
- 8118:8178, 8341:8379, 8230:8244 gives 0.00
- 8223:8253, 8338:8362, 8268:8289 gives -0.03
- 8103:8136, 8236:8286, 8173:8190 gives 0.04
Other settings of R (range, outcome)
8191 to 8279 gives 7.02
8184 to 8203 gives 6.73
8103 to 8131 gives 7.3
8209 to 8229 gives 6.99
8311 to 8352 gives 6.9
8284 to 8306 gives 7.22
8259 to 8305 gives 7.22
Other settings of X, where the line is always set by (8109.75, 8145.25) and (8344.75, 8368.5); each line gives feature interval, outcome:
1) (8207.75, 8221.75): 0.2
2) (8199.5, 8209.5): -0.2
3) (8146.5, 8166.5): -0.5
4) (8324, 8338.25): 0.2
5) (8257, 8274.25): -0.4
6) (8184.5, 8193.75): 0.4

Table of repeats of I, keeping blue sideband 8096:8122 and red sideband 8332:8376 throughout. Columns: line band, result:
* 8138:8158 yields -0.6 Angstrom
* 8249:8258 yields 0.3 Angstrom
